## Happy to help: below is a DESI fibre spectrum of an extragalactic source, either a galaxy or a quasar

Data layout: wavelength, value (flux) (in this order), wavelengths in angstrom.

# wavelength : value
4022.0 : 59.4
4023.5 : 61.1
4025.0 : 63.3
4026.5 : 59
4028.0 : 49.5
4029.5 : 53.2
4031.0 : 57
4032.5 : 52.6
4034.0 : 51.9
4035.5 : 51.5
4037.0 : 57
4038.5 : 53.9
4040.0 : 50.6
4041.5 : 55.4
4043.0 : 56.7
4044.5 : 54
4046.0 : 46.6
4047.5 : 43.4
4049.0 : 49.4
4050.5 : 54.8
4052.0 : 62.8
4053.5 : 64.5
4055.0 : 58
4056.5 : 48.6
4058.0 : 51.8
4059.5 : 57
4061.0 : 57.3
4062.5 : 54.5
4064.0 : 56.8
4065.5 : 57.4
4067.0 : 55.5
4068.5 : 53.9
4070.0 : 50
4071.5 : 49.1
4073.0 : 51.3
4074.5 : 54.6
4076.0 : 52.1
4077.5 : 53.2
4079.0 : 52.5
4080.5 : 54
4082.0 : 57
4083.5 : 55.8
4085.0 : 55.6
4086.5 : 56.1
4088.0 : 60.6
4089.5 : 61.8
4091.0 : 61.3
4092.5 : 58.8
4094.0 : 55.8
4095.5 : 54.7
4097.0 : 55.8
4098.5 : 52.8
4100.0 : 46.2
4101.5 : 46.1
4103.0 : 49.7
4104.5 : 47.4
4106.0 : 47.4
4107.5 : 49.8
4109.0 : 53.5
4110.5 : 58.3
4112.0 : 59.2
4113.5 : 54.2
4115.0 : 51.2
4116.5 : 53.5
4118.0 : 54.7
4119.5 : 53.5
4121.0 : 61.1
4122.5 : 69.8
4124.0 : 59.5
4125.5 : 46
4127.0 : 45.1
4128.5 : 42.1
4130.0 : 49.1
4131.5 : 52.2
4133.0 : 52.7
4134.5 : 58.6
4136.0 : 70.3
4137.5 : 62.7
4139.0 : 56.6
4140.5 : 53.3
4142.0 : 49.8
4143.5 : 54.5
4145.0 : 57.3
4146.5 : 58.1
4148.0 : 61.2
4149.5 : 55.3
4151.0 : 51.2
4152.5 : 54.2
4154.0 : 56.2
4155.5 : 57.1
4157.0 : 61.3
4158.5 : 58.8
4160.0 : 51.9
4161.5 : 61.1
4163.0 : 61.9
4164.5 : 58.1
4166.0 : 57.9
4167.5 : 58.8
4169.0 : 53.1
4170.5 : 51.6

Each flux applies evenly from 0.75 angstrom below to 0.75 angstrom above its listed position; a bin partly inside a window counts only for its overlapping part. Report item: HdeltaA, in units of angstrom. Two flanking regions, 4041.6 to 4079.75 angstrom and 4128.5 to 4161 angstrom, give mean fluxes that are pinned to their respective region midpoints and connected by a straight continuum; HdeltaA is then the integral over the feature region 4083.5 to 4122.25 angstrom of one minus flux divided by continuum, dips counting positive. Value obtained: 0.2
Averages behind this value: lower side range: 53.9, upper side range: 56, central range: 54.6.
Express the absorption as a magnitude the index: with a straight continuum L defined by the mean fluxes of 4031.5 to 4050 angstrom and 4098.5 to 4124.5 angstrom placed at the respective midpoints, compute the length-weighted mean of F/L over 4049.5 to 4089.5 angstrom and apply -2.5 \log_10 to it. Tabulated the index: -0.05 mag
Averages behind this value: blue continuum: 52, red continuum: 53.7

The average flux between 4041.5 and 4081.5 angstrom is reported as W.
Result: 53.9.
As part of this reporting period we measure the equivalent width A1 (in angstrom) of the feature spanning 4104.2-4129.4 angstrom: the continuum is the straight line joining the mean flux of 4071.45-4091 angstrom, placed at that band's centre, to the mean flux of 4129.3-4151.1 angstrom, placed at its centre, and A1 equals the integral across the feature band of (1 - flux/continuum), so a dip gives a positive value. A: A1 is 1.2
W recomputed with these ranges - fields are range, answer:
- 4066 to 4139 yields 54.3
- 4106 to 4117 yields 53.8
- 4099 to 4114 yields 51.2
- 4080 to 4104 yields 55.1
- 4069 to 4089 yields 54.1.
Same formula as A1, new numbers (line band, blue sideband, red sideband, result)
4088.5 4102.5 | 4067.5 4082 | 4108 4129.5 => -0.4 angstrom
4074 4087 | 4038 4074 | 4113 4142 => -0.1 angstrom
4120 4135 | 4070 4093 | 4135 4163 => 0.8 angstrom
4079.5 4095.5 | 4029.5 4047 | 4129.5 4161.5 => -0.8 angstrom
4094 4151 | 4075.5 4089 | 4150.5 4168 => 2.4 angstrom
